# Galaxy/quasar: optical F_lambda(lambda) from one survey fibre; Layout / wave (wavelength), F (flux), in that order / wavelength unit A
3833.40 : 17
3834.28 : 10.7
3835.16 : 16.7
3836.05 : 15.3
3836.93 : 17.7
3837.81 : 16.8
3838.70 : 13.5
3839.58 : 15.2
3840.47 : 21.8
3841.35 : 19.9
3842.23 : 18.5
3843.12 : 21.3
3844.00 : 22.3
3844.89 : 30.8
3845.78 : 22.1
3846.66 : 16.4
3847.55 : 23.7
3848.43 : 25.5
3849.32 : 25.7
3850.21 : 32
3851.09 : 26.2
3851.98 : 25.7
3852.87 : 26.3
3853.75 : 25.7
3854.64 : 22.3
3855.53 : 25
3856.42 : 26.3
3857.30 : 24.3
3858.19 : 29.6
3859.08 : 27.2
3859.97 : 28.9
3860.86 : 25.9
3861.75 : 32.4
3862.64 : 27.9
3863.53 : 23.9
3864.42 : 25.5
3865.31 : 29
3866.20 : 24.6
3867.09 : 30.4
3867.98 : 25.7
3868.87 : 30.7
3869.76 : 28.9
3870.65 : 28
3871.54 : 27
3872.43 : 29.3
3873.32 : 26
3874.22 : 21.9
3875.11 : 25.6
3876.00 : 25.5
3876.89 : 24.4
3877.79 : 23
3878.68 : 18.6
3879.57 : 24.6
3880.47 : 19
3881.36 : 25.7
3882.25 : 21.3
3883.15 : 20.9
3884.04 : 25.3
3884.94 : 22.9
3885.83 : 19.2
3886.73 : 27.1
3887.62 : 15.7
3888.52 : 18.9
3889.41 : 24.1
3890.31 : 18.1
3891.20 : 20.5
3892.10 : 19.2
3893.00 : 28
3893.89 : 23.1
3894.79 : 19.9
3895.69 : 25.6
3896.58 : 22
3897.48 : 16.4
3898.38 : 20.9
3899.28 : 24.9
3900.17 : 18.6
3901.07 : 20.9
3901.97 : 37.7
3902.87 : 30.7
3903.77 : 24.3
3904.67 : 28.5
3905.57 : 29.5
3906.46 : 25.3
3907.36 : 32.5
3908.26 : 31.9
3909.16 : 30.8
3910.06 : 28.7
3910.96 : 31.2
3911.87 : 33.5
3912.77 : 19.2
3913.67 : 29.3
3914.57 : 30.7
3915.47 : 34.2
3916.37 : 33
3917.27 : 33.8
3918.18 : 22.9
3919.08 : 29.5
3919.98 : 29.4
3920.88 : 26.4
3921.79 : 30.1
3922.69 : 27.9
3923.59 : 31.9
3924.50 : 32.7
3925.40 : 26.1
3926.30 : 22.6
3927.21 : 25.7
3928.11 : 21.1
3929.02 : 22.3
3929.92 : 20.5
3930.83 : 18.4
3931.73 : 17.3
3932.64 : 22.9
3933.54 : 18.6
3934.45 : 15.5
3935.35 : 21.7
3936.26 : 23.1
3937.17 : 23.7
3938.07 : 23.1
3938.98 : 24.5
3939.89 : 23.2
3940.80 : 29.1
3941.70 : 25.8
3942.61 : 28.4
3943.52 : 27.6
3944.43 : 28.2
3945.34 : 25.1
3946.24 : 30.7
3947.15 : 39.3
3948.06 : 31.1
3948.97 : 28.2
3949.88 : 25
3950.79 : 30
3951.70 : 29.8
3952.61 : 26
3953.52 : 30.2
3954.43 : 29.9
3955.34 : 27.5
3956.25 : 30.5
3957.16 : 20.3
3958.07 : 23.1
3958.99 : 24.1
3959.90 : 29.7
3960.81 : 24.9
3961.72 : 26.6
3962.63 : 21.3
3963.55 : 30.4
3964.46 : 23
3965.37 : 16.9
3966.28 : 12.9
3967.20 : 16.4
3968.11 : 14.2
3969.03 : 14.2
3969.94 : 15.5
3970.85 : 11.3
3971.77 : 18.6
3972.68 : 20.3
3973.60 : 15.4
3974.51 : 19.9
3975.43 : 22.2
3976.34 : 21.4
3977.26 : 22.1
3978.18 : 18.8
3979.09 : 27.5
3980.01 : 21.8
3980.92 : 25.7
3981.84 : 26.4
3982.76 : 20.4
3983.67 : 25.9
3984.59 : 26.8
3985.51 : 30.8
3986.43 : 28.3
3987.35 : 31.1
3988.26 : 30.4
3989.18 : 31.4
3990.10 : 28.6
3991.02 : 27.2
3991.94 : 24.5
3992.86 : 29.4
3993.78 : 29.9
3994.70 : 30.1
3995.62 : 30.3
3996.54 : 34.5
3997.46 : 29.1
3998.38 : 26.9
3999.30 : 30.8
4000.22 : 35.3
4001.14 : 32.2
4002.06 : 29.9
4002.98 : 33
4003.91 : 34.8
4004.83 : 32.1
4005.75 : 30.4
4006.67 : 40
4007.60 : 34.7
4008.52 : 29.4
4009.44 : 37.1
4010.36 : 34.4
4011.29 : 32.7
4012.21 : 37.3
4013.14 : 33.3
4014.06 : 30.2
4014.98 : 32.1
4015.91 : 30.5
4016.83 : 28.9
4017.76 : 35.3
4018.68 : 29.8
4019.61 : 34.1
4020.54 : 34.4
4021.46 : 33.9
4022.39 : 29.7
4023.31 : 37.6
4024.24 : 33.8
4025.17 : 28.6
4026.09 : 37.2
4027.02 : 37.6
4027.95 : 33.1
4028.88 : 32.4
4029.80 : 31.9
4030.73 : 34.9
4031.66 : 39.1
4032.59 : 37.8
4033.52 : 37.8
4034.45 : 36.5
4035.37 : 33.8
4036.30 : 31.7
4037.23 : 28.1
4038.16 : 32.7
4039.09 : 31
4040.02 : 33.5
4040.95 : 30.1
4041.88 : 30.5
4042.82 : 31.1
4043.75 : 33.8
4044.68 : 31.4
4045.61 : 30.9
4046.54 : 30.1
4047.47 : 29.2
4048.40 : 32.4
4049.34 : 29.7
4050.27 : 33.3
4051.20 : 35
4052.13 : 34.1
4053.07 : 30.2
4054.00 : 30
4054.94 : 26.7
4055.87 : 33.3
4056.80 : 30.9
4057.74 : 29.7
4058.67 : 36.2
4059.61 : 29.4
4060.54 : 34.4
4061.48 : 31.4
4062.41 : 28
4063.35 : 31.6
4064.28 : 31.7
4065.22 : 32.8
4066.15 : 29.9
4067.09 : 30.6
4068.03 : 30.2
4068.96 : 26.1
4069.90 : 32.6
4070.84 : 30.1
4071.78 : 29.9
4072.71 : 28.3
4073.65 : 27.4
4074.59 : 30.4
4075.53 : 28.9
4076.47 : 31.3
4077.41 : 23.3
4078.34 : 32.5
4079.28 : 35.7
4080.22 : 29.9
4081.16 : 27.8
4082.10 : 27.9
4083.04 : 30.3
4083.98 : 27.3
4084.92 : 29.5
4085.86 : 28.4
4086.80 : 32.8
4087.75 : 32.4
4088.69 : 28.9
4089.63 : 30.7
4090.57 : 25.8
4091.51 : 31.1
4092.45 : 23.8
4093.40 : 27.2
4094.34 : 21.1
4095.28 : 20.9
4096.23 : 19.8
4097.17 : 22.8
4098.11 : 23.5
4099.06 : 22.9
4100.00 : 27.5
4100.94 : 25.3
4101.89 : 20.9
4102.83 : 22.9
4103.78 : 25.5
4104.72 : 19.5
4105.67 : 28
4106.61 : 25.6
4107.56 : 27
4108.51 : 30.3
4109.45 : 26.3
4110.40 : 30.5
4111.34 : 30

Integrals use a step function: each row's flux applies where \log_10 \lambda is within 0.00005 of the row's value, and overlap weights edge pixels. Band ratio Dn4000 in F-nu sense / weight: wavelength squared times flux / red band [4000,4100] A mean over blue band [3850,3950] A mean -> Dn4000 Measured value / 1.30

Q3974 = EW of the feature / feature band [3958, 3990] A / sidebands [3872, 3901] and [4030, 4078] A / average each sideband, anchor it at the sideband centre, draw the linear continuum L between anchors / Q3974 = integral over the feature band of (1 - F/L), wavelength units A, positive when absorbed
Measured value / 5.3 A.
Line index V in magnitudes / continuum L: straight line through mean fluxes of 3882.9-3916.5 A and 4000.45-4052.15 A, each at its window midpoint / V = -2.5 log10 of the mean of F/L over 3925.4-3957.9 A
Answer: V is 0.11 mag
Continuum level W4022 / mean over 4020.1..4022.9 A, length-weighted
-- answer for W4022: 32.8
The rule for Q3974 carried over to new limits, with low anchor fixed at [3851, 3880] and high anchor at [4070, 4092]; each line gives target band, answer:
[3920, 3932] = 0.9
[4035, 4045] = -0.9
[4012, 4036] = -4.3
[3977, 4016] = -2.3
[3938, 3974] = 4.3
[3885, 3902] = 3.1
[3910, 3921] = -1.0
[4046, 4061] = -1.2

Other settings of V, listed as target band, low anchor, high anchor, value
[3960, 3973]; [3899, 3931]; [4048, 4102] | 0.41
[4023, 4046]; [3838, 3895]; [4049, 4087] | -0.14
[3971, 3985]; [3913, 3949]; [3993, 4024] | 0.34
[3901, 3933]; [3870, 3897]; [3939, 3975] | -0.17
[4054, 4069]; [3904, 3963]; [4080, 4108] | -0.17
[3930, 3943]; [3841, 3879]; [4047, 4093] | 0.21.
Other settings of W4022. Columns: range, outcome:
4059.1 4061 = 32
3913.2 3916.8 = 31.8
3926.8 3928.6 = 23.3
